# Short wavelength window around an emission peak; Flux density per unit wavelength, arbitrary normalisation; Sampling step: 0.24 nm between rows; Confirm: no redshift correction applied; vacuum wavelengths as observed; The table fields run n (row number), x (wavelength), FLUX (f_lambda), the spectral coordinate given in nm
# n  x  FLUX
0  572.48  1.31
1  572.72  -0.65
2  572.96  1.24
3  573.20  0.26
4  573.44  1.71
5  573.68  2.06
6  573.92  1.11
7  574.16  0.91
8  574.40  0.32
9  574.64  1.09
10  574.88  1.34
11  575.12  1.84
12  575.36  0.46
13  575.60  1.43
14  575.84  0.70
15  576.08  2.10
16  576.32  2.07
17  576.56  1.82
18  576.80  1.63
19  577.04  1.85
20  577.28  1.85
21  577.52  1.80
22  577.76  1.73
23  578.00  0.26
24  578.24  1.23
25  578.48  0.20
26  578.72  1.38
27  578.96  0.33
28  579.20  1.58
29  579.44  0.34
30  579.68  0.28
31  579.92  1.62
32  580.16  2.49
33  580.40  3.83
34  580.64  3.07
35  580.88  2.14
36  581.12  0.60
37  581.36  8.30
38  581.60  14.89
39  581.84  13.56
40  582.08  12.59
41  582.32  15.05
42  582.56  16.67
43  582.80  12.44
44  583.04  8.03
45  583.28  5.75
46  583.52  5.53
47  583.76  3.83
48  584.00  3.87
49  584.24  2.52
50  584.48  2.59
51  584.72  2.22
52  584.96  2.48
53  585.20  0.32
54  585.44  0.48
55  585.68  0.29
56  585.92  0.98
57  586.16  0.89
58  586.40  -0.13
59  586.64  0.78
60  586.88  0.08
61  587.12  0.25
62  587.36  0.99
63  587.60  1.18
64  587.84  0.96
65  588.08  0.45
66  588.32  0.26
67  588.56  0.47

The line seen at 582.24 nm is C IV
